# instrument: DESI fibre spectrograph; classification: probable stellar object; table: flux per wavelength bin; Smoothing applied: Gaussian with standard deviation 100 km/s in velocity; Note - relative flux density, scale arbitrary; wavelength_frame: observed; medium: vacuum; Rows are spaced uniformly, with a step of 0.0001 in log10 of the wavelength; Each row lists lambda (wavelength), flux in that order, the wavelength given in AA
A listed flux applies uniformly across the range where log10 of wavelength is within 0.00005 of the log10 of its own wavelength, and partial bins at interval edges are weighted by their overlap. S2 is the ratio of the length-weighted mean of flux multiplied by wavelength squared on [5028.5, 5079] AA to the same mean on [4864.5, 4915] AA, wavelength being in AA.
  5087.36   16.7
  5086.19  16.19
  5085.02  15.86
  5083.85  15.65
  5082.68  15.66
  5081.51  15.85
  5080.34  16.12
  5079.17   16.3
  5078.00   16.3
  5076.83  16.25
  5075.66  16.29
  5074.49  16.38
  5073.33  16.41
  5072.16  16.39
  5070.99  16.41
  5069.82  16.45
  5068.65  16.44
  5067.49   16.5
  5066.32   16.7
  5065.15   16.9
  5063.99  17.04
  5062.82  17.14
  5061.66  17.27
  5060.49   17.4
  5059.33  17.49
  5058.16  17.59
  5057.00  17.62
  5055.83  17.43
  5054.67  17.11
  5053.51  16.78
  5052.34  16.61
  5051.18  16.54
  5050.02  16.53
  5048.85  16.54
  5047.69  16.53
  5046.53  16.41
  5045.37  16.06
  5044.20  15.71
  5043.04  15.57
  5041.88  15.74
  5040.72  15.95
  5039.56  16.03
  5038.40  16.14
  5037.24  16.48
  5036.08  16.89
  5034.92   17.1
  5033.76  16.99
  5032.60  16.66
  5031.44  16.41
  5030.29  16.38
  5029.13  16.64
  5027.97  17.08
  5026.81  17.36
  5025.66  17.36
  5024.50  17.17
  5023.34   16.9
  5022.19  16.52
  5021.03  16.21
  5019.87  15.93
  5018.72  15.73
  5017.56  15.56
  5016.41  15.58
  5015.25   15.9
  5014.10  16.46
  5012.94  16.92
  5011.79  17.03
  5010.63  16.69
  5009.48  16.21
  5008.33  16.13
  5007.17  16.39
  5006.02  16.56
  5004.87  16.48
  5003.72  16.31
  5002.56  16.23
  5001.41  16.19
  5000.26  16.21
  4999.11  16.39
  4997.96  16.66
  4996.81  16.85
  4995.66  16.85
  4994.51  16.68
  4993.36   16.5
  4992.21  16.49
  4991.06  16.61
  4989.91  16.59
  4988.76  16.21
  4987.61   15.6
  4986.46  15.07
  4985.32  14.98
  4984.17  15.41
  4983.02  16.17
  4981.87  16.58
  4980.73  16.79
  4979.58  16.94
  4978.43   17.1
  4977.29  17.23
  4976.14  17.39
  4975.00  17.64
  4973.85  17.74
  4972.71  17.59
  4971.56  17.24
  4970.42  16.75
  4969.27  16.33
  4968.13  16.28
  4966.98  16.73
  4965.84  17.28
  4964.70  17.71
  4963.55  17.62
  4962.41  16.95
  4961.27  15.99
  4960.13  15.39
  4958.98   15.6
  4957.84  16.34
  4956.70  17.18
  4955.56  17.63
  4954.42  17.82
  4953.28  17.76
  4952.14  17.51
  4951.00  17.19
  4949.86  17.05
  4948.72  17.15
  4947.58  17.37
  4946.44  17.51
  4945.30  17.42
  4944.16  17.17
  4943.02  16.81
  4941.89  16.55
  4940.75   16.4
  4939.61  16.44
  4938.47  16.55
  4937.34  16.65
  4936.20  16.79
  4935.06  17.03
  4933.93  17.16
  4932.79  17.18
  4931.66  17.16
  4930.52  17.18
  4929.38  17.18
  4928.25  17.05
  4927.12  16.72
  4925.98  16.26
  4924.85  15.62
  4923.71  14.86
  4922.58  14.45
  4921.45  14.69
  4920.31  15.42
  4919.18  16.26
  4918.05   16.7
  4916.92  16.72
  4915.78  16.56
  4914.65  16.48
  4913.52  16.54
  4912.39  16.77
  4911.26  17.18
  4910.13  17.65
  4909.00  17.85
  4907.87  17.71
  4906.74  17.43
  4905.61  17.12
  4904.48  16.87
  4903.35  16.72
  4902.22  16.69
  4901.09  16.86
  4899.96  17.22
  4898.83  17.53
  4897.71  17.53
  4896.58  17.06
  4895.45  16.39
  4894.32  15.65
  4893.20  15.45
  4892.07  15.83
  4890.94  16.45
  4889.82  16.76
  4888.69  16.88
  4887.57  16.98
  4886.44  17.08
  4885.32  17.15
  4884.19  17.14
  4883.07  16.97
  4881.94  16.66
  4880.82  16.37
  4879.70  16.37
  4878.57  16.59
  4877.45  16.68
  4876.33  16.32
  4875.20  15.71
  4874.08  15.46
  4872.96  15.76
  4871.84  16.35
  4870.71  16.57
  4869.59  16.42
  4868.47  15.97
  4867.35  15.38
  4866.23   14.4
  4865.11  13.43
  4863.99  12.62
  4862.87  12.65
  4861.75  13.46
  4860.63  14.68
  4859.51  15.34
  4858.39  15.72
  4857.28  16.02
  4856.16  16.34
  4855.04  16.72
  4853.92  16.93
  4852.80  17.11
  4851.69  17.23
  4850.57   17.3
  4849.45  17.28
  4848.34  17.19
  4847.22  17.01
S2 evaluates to 1.07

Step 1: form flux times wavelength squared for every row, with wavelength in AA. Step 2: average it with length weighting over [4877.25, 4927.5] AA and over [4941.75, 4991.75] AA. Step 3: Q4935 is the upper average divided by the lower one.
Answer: 1.04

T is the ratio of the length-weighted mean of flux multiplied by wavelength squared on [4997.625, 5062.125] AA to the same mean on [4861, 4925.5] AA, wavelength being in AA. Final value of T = 1.1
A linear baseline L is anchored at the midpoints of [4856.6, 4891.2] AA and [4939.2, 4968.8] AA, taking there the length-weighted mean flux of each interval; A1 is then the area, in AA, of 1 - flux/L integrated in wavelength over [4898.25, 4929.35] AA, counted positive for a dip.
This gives -0.4 AA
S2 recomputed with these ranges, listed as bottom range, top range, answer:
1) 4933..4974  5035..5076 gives 1.02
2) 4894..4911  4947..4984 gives 1.02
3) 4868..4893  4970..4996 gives 1.05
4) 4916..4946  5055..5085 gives 1.07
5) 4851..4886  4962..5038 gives 1.11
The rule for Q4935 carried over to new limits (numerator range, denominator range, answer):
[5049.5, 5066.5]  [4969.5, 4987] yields 1.06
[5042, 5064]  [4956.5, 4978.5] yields 1.03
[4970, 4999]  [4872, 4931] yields 1.04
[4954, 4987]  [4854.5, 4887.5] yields 1.11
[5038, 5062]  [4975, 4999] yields 1.03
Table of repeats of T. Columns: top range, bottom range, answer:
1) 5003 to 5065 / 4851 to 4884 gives 1.13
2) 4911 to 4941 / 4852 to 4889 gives 1.06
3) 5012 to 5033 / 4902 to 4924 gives 1.04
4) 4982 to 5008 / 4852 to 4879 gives 1.10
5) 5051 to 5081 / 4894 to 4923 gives 1.07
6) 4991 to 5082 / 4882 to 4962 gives 1.03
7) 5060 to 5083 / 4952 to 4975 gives 1.02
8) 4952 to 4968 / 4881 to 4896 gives 1.05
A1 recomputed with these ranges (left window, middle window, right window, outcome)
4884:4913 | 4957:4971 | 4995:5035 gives 0.1 AA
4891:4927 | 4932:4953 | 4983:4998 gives -0.8 AA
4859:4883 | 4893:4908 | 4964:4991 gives -1.1 AA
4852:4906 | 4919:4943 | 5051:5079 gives -0.1 AA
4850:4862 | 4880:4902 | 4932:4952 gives -0.3 AA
